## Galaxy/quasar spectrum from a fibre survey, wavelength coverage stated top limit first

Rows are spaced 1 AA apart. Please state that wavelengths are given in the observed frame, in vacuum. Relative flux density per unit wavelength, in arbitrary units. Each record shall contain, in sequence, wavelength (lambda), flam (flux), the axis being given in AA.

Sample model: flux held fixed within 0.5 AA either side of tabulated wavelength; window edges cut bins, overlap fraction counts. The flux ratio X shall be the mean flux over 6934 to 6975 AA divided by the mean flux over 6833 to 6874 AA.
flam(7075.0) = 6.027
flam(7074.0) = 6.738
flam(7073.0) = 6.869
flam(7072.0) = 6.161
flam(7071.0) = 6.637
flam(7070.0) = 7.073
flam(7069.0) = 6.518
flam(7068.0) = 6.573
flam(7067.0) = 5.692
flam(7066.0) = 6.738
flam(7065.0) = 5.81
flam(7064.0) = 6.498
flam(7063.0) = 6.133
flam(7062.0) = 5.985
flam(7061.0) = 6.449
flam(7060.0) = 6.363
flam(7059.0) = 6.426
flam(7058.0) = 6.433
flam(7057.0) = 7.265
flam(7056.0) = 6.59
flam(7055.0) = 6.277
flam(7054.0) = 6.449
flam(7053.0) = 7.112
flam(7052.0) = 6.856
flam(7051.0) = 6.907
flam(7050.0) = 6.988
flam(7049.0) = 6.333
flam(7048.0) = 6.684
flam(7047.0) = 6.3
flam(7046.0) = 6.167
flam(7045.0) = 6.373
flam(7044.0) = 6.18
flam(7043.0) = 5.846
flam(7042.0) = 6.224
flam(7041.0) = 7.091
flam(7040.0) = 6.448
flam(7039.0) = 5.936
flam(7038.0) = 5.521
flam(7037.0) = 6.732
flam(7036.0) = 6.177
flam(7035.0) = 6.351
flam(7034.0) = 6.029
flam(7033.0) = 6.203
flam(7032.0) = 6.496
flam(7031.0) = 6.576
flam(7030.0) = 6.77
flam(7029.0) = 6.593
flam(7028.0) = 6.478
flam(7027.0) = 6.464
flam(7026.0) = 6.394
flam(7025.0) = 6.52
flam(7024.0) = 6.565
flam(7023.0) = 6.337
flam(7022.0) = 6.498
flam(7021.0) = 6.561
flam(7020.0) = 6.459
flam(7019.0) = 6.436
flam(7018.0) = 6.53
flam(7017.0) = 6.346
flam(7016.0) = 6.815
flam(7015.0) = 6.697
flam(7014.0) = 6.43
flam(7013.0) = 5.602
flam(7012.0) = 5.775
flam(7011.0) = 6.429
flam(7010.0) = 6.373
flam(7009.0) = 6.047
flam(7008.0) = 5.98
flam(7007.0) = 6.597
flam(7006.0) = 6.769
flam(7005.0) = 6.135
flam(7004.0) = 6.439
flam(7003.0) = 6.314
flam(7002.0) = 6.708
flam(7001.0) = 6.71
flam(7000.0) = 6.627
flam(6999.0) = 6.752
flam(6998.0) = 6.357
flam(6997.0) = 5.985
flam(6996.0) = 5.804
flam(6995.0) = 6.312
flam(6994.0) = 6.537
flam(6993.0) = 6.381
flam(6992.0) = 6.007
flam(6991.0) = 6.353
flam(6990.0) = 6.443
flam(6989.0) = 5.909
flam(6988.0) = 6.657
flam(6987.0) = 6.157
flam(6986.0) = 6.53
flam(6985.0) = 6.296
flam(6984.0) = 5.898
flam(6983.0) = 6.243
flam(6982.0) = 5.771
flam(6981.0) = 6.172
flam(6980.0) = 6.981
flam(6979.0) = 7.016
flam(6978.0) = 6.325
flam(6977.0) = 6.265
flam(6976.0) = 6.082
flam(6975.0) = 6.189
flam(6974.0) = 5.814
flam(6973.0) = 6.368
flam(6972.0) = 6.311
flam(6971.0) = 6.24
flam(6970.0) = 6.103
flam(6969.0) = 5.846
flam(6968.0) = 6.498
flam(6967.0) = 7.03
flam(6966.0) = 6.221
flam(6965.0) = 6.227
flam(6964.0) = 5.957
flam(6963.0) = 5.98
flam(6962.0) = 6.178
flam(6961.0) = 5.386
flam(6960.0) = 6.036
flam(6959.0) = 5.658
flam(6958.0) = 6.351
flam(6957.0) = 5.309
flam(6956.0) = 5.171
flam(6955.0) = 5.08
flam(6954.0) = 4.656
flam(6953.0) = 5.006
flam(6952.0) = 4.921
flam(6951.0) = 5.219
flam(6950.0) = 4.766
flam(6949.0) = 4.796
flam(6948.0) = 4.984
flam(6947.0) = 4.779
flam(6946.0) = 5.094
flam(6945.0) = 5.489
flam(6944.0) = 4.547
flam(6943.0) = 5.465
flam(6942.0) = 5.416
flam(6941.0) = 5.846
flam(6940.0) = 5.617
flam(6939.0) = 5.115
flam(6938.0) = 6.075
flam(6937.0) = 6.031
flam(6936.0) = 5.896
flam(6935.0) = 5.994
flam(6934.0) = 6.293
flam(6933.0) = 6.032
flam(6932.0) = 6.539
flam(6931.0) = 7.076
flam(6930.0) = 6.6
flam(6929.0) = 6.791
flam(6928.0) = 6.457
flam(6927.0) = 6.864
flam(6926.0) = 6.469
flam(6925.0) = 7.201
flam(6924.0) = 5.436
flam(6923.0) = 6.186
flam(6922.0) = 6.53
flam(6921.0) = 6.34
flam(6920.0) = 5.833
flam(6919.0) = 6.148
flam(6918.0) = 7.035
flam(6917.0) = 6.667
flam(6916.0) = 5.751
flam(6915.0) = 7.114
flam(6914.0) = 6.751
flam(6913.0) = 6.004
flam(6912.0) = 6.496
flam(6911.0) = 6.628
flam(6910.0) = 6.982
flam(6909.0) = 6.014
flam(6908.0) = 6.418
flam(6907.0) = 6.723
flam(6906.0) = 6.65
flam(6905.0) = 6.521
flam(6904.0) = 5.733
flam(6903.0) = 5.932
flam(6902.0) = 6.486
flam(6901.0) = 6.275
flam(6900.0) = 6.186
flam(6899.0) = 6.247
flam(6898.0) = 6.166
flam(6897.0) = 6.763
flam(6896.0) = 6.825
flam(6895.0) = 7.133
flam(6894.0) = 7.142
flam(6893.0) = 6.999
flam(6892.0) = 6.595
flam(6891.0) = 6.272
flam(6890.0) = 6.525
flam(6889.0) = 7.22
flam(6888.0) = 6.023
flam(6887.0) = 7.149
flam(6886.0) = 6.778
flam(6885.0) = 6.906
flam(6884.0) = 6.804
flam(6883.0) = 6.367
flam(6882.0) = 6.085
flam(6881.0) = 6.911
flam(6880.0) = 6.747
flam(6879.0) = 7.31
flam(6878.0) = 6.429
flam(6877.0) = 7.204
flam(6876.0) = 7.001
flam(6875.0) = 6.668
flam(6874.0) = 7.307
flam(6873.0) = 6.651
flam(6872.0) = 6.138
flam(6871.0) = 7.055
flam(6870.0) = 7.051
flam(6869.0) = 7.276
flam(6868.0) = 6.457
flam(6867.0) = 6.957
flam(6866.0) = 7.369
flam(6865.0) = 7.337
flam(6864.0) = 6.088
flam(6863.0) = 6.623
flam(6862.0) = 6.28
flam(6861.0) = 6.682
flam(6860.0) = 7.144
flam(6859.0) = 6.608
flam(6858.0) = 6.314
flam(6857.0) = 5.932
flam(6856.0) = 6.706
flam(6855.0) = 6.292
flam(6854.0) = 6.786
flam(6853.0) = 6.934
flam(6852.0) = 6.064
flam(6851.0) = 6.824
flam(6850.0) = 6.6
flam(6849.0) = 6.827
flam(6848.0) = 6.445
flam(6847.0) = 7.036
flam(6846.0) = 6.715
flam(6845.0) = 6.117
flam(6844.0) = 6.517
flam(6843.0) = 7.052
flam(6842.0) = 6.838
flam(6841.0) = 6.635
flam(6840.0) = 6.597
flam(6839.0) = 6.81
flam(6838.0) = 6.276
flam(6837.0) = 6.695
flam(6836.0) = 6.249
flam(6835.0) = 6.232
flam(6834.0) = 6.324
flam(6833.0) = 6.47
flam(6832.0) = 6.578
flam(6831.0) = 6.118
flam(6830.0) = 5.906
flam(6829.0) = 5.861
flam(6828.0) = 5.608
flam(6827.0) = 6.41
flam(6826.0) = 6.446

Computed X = 0.85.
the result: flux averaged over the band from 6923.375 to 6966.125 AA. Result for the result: 5.74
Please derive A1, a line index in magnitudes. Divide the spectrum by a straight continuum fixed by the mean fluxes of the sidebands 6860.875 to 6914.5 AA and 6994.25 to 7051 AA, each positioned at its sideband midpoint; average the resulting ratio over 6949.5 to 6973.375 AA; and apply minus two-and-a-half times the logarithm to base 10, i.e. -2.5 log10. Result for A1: 0.13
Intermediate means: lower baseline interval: 6.65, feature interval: 5.77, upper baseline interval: 6.39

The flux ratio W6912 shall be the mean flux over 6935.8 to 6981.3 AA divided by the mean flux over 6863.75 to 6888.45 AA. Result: 0.84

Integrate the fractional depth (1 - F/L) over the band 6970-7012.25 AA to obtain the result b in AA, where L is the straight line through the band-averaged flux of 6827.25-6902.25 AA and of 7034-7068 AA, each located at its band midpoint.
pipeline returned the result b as 1.0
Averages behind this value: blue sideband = 6.62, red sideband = 6.4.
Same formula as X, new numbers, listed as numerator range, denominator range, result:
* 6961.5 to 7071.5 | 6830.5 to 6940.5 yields 0.97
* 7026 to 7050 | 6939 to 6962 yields 1.21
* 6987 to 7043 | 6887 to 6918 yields 0.98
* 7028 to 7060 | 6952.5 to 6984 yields 1.07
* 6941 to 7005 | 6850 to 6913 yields 0.90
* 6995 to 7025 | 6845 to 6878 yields 0.95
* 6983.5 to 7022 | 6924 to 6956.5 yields 1.12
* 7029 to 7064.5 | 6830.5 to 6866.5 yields 0.98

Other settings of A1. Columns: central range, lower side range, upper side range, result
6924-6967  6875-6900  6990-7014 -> 0.133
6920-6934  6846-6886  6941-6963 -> -0.138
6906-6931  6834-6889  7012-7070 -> 0.018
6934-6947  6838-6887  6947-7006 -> 0.130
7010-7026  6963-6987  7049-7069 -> -0.002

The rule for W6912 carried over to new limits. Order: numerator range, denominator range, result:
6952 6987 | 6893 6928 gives 0.93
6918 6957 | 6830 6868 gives 0.88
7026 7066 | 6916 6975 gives 1.09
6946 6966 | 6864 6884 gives 0.79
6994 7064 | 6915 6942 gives 1.02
